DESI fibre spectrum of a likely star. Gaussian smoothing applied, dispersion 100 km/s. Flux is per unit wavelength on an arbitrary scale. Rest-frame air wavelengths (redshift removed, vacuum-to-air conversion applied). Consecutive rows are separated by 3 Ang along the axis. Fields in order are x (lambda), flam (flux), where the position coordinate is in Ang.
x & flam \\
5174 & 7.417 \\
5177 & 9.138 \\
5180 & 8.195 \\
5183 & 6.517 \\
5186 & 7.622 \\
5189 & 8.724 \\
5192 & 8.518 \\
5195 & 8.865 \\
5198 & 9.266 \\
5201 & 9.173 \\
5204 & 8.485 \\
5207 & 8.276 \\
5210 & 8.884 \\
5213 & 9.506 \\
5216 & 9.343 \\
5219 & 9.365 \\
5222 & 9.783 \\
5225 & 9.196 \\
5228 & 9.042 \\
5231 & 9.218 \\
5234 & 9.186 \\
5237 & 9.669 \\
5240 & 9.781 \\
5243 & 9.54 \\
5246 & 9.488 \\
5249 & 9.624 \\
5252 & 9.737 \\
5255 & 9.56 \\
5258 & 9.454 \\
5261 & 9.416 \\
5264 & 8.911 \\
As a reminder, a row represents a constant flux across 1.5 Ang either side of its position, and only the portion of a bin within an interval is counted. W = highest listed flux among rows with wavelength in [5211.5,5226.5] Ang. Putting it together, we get 9.783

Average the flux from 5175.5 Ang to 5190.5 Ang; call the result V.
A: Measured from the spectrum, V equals 8.04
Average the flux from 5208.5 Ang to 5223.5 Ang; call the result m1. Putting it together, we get 9.38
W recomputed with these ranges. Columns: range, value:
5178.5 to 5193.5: 8.724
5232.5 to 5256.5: 9.781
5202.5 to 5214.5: 9.506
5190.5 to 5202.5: 9.266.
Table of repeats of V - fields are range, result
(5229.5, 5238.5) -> 9.36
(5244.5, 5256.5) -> 9.6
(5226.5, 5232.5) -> 9.13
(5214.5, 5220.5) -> 9.35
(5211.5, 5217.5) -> 9.42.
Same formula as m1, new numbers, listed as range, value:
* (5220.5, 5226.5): 9.49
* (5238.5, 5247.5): 9.6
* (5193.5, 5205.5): 8.95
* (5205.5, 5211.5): 8.58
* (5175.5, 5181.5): 8.67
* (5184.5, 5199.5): 8.6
